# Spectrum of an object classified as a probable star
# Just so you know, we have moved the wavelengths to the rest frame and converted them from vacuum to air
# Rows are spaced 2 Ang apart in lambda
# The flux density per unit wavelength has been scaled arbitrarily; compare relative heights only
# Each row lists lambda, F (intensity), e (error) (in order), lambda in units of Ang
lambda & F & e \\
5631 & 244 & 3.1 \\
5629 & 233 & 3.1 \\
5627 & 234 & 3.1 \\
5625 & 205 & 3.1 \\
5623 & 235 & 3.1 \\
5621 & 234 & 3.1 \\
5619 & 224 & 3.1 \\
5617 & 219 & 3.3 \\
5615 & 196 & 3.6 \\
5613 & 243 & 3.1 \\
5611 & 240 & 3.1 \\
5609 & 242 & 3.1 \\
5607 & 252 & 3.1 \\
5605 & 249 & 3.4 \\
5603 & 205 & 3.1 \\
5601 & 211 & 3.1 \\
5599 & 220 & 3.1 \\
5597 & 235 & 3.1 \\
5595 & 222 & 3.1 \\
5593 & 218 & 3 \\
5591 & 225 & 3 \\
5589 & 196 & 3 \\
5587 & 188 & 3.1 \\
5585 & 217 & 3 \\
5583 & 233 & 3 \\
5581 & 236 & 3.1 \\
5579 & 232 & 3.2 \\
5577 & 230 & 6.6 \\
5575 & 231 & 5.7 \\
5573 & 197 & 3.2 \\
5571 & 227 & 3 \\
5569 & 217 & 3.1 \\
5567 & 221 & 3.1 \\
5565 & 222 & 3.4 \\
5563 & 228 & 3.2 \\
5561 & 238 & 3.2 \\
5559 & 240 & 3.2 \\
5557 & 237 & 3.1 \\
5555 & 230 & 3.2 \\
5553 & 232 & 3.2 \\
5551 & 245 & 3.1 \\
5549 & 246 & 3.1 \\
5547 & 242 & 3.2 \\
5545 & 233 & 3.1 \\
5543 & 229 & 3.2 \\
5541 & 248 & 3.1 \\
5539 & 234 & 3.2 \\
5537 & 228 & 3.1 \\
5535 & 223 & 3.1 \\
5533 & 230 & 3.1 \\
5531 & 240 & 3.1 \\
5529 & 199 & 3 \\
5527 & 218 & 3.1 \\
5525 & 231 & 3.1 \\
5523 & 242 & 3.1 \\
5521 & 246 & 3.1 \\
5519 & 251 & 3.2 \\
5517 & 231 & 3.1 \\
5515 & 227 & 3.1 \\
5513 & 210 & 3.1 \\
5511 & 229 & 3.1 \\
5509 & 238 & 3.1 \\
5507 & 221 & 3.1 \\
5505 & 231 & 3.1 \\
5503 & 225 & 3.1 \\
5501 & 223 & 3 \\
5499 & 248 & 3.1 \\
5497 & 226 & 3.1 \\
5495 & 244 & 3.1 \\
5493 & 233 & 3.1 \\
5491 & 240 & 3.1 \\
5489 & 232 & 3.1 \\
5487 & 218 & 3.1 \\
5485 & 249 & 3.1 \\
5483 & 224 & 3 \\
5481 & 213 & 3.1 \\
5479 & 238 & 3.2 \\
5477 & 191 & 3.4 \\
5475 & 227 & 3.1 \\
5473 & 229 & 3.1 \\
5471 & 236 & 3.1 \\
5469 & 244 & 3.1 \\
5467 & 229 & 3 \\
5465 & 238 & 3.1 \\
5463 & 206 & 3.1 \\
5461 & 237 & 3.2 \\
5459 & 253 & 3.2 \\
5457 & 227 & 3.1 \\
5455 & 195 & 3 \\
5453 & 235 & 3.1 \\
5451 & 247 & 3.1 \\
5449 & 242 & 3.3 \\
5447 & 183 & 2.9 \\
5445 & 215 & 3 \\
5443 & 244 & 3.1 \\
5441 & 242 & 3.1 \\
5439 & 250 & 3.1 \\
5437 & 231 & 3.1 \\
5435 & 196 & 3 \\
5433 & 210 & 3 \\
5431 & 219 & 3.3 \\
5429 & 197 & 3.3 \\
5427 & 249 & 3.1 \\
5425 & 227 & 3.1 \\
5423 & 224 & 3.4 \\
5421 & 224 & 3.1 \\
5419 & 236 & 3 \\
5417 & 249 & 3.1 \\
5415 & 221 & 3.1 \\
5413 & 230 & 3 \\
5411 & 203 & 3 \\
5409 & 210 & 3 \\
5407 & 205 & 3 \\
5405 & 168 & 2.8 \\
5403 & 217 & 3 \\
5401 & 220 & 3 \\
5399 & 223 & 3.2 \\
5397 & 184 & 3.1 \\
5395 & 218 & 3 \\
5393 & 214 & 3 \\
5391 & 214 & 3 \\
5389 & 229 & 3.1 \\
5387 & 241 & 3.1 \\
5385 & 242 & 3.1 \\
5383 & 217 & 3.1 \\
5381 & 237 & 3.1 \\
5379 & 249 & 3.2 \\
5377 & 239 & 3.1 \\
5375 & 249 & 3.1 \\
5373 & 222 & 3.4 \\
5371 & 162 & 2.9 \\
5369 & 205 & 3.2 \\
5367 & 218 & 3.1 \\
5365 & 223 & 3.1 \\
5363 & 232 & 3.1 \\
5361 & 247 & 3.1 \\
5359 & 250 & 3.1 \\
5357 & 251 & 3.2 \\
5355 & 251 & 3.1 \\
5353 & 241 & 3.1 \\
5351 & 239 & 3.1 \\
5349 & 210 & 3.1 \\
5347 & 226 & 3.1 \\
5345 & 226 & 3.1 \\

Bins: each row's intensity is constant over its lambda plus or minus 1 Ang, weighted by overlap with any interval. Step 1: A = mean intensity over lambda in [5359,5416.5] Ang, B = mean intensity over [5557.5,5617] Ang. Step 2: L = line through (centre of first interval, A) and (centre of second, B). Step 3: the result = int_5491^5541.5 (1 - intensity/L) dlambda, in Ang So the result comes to -1.8 Ang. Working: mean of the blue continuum 220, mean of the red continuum 225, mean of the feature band 231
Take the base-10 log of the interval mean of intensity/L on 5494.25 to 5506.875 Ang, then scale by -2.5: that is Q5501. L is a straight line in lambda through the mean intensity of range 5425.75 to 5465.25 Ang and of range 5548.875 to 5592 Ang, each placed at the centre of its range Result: -0.030 mag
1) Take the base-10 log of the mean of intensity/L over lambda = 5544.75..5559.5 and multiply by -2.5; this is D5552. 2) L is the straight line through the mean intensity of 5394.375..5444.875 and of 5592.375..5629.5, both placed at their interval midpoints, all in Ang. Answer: -0.063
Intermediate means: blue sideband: 220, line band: 238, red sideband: 227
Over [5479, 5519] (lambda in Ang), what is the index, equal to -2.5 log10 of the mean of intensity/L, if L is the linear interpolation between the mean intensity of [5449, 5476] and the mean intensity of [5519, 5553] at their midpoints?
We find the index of 0.01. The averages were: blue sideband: 231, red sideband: 234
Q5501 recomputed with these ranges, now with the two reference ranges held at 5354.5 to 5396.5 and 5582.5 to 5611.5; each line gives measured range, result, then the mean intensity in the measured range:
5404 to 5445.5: 0.03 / 222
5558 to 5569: -0.02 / 229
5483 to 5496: -0.04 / 235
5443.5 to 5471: -0.01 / 228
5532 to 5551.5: -0.05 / 236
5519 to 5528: -0.05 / 236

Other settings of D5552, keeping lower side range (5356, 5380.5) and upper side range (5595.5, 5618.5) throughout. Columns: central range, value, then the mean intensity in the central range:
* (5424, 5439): 0.040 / 221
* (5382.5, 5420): 0.053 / 218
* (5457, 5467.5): -0.017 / 232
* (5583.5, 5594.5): 0.088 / 210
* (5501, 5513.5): 0.012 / 226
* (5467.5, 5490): 0.006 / 227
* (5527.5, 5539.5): 0.016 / 225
